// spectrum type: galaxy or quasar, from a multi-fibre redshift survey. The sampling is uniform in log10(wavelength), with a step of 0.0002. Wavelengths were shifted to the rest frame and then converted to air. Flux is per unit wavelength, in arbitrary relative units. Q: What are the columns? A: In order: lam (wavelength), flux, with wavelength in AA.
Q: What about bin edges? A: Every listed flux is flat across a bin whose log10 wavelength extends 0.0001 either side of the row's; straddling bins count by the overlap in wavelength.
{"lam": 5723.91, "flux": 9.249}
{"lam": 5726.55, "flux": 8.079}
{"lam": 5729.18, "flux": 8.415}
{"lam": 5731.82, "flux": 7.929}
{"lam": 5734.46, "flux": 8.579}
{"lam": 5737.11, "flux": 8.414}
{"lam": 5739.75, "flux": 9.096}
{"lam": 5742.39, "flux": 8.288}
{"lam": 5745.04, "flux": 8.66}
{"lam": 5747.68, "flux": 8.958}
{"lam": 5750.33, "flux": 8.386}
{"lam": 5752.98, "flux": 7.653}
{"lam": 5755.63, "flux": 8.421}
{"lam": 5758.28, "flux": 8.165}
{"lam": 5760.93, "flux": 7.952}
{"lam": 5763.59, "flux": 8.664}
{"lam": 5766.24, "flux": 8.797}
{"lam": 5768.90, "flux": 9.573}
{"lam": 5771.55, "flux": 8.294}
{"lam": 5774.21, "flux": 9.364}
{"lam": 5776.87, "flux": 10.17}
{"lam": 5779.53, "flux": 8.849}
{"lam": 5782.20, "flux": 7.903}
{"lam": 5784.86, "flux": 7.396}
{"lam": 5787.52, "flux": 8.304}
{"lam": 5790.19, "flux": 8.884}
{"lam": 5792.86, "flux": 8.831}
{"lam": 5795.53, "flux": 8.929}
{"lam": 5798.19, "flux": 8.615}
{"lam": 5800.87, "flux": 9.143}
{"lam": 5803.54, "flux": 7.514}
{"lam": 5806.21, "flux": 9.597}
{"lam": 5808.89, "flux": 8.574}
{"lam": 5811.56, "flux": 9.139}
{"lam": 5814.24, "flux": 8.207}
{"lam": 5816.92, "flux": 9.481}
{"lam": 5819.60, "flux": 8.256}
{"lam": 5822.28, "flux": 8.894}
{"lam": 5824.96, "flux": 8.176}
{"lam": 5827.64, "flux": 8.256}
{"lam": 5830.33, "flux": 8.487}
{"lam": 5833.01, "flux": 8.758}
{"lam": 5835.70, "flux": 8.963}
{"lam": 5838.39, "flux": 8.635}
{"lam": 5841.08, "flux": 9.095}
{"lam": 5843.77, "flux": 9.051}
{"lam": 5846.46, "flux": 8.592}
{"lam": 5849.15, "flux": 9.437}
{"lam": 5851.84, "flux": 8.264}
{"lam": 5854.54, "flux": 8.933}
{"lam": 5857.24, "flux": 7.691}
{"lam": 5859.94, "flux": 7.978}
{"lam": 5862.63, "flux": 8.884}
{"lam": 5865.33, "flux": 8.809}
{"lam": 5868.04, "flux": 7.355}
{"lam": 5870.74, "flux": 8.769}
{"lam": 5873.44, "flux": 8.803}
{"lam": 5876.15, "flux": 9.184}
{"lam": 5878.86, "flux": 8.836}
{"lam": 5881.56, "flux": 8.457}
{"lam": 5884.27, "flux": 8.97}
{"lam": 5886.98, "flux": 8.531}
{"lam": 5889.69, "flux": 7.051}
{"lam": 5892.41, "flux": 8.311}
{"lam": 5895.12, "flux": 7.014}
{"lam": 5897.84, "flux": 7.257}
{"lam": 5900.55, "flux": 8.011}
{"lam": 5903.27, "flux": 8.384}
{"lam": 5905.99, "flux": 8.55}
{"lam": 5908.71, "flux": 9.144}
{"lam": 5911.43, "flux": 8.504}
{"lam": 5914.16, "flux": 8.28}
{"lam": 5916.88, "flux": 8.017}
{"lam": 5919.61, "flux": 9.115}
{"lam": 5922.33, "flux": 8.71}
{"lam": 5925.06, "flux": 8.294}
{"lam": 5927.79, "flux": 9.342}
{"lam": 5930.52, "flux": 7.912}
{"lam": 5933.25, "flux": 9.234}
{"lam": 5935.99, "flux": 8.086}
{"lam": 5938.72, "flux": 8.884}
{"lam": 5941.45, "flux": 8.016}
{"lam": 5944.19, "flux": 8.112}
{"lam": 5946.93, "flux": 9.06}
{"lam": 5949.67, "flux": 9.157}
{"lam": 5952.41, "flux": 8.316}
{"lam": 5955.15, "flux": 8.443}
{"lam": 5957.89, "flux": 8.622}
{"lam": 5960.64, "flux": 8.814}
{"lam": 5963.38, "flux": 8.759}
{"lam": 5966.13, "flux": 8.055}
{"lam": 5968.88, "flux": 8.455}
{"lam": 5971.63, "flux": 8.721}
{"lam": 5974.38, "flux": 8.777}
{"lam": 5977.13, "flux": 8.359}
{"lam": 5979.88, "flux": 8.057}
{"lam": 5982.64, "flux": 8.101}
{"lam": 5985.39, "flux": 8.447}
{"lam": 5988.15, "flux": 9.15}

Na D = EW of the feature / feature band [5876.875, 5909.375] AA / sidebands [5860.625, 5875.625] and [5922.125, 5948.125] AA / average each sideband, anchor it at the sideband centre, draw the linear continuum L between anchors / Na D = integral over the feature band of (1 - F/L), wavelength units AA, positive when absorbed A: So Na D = 1.3 AA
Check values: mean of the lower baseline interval 8.54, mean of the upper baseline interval 8.55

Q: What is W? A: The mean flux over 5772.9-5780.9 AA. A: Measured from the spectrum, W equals 9.45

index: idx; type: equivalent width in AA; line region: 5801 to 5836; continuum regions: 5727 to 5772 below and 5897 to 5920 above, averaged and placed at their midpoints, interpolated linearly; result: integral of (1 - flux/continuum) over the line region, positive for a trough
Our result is -0.9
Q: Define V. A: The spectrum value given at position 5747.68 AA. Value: 8.958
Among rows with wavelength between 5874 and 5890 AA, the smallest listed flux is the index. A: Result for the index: 7.051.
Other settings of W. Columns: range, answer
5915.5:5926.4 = 8.54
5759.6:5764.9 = 8.3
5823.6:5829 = 8.22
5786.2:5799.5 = 8.71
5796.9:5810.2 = 8.68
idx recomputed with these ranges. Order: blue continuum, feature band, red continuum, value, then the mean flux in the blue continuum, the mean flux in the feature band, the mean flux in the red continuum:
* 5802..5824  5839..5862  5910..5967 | 0.06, 8.7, 8.64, 8.56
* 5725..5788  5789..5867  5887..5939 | -2.41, 8.52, 8.69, 8.32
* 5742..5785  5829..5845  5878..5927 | -0.73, 8.6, 8.83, 8.31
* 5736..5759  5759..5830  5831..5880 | -1.06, 8.46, 8.68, 8.67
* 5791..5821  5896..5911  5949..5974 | 0.70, 8.75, 8.24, 8.59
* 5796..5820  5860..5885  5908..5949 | 0.08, 8.75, 8.63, 8.58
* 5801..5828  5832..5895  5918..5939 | 0.82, 8.65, 8.55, 8.68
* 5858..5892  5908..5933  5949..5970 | -0.28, 8.45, 8.61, 8.56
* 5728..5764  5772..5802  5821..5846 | -0.75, 8.39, 8.74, 8.7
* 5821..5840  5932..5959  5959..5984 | -0.34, 8.6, 8.59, 8.46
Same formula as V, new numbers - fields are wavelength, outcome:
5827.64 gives 8.256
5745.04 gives 8.66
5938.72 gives 8.884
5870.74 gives 8.769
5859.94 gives 7.978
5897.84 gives 7.257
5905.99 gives 8.55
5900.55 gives 8.011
